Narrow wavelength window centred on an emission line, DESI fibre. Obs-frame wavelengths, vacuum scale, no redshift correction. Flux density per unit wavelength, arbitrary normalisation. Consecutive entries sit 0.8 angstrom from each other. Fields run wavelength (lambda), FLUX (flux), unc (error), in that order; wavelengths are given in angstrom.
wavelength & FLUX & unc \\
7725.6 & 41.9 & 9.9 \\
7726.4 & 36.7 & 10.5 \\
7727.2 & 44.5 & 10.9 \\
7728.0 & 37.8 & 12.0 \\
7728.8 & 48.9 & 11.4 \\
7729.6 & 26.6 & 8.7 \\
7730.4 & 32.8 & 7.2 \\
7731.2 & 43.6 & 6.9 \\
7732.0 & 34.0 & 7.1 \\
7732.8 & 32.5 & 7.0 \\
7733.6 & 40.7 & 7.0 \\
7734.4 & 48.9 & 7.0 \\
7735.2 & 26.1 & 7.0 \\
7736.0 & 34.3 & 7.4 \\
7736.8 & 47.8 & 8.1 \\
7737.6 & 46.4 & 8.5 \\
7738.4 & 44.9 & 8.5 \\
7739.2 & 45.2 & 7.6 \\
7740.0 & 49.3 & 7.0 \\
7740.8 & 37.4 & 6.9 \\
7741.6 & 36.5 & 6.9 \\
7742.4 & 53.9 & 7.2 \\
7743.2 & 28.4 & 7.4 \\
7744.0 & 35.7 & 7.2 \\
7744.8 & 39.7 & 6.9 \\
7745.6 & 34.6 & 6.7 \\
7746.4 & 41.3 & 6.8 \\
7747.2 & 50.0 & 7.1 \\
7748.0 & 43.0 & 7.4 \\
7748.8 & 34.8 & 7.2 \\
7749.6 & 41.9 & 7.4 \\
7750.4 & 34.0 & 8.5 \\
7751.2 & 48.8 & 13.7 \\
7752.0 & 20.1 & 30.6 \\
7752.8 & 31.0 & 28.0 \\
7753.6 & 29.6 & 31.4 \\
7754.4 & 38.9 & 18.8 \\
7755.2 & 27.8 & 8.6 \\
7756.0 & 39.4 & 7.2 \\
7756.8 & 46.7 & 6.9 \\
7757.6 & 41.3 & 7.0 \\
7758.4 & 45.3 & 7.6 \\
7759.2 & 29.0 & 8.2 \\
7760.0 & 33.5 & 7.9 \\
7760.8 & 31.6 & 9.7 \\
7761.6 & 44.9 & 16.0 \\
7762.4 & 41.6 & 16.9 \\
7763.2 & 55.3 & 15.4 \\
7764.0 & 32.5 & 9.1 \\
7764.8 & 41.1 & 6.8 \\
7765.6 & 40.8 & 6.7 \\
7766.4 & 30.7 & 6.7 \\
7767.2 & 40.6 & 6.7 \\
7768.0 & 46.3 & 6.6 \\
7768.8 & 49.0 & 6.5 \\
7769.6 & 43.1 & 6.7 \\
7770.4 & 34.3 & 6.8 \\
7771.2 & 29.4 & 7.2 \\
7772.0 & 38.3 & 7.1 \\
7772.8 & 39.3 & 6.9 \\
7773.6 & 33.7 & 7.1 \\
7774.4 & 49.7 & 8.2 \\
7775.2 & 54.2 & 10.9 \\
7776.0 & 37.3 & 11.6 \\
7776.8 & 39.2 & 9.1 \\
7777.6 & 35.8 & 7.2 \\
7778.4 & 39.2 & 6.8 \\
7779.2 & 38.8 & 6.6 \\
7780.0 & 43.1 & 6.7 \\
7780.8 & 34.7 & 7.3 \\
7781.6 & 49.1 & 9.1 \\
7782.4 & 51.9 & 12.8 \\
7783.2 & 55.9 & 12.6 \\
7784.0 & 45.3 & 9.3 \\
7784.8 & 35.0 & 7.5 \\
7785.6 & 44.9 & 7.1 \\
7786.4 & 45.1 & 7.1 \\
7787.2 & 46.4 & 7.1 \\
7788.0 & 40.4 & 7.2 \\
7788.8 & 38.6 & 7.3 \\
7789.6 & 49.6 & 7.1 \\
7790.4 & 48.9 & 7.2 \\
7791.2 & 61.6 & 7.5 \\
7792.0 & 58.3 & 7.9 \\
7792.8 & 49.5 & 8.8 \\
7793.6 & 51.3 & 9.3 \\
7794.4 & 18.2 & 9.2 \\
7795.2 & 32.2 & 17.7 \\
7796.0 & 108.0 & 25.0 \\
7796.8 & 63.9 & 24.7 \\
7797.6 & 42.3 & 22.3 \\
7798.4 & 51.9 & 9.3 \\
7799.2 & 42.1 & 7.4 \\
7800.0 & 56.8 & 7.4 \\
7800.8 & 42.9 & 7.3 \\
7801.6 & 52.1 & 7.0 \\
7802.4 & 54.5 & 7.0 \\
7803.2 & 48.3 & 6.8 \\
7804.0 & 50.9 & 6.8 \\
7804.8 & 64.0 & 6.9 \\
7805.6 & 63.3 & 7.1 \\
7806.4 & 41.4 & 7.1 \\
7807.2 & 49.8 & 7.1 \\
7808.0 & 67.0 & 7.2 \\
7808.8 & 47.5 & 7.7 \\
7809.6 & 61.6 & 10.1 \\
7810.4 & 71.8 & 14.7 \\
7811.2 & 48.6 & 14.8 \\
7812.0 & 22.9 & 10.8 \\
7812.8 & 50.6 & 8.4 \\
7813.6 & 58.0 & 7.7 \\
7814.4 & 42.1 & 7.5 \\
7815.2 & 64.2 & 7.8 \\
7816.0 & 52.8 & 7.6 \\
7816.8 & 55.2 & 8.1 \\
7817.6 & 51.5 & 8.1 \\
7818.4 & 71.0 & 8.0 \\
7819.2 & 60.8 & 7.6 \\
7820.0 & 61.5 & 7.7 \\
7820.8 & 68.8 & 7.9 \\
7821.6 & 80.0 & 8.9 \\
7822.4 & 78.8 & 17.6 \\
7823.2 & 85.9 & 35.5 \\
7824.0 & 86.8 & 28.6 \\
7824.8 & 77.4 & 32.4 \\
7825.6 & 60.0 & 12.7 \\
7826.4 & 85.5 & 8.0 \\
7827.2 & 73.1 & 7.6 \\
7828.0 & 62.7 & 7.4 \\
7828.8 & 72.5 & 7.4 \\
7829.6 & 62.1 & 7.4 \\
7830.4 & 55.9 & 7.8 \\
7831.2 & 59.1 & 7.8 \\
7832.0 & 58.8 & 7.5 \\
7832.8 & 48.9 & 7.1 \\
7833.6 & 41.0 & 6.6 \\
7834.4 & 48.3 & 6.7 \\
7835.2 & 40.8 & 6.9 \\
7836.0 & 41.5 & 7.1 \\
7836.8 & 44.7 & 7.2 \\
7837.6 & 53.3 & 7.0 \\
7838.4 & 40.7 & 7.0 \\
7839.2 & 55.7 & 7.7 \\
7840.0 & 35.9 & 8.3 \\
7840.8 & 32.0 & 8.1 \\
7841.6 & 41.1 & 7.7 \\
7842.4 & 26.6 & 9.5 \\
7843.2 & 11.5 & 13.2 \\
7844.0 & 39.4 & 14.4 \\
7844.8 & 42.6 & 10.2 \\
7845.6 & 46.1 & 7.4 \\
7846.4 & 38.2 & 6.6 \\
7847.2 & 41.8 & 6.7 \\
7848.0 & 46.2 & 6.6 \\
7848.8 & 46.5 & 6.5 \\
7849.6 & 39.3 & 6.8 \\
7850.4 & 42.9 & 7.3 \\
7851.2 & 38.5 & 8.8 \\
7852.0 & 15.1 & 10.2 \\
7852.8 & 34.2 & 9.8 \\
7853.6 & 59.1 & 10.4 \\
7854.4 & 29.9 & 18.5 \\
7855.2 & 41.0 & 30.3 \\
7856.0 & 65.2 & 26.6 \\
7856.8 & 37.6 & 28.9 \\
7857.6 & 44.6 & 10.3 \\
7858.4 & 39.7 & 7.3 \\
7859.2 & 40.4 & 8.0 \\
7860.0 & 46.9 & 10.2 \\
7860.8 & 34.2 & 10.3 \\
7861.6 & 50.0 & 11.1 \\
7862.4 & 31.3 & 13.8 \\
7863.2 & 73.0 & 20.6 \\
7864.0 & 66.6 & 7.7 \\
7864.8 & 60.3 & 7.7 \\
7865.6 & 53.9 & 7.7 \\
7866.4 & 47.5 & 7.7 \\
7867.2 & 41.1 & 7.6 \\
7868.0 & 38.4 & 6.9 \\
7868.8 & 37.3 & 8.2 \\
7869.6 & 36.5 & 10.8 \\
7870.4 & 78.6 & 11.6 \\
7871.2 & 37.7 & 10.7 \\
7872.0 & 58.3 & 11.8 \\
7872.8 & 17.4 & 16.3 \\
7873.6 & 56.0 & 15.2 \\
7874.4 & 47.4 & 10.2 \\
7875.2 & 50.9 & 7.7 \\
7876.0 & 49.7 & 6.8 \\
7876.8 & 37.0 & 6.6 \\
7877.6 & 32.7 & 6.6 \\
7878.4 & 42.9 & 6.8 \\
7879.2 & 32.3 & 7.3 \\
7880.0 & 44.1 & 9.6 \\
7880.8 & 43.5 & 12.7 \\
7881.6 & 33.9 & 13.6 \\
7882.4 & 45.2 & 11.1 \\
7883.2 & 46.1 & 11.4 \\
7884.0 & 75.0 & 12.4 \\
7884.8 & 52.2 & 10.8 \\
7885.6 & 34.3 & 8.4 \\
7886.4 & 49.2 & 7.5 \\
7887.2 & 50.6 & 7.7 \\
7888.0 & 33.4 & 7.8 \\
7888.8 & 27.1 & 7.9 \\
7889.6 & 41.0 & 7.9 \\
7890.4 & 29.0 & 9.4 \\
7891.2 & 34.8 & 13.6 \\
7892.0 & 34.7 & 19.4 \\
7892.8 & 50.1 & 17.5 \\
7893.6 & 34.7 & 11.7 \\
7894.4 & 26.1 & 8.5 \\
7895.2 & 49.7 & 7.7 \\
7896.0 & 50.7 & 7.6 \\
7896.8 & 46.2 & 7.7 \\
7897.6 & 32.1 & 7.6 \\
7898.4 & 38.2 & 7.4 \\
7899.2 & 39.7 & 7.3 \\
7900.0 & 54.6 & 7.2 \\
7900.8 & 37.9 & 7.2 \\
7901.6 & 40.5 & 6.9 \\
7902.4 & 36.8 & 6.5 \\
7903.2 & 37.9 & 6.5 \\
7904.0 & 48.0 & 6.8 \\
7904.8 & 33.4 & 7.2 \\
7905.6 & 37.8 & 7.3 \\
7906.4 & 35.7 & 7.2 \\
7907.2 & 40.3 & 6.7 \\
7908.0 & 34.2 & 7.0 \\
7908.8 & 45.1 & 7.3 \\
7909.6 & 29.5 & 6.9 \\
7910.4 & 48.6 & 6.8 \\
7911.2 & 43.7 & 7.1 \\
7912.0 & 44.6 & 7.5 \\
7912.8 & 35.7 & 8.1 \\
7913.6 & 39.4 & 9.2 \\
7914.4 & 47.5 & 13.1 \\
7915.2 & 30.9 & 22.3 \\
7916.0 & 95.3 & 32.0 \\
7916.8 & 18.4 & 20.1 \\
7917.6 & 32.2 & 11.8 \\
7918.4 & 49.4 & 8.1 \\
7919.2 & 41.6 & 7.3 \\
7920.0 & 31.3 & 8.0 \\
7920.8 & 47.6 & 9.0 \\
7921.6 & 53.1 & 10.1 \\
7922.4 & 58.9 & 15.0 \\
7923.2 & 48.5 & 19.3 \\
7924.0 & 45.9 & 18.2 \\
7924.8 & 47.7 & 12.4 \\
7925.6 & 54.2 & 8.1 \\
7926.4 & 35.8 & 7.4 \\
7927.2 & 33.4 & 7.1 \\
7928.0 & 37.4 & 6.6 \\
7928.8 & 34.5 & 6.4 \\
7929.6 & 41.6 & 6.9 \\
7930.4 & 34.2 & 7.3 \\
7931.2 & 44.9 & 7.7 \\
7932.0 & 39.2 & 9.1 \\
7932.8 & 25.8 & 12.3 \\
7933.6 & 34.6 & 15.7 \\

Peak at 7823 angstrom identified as H-beta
